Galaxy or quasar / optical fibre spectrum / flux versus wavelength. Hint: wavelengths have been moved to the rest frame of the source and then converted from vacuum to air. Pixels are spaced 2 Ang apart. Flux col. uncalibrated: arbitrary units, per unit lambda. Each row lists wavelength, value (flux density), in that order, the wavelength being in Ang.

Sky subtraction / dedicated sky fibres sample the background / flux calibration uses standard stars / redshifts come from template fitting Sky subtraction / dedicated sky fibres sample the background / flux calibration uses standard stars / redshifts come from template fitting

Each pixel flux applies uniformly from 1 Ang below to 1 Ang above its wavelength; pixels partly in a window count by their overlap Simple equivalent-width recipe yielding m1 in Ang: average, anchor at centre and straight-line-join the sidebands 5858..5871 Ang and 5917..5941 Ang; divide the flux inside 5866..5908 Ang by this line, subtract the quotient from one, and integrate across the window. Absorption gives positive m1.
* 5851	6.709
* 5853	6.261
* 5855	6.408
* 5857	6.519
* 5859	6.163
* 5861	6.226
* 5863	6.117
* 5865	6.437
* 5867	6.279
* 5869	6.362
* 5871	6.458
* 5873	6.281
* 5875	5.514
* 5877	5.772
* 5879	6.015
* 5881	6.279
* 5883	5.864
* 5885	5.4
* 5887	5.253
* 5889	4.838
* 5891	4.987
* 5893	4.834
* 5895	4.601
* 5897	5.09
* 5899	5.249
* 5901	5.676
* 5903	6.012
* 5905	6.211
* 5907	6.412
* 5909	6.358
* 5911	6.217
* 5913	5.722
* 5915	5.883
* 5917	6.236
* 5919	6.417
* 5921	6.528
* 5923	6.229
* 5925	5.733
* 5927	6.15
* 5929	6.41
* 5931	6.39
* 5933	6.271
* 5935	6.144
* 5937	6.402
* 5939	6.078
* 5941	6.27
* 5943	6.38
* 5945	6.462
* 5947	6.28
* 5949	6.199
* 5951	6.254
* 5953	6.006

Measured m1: 3.9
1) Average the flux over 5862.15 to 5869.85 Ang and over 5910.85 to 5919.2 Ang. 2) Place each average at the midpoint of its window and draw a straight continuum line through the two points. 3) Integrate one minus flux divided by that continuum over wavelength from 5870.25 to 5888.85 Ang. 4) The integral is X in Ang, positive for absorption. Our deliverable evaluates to 1.2 Ang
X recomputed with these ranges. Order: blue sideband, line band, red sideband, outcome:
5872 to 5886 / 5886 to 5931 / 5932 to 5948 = 2.2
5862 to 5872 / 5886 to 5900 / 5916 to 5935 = 2.9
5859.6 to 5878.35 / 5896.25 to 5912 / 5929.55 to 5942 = 0.8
